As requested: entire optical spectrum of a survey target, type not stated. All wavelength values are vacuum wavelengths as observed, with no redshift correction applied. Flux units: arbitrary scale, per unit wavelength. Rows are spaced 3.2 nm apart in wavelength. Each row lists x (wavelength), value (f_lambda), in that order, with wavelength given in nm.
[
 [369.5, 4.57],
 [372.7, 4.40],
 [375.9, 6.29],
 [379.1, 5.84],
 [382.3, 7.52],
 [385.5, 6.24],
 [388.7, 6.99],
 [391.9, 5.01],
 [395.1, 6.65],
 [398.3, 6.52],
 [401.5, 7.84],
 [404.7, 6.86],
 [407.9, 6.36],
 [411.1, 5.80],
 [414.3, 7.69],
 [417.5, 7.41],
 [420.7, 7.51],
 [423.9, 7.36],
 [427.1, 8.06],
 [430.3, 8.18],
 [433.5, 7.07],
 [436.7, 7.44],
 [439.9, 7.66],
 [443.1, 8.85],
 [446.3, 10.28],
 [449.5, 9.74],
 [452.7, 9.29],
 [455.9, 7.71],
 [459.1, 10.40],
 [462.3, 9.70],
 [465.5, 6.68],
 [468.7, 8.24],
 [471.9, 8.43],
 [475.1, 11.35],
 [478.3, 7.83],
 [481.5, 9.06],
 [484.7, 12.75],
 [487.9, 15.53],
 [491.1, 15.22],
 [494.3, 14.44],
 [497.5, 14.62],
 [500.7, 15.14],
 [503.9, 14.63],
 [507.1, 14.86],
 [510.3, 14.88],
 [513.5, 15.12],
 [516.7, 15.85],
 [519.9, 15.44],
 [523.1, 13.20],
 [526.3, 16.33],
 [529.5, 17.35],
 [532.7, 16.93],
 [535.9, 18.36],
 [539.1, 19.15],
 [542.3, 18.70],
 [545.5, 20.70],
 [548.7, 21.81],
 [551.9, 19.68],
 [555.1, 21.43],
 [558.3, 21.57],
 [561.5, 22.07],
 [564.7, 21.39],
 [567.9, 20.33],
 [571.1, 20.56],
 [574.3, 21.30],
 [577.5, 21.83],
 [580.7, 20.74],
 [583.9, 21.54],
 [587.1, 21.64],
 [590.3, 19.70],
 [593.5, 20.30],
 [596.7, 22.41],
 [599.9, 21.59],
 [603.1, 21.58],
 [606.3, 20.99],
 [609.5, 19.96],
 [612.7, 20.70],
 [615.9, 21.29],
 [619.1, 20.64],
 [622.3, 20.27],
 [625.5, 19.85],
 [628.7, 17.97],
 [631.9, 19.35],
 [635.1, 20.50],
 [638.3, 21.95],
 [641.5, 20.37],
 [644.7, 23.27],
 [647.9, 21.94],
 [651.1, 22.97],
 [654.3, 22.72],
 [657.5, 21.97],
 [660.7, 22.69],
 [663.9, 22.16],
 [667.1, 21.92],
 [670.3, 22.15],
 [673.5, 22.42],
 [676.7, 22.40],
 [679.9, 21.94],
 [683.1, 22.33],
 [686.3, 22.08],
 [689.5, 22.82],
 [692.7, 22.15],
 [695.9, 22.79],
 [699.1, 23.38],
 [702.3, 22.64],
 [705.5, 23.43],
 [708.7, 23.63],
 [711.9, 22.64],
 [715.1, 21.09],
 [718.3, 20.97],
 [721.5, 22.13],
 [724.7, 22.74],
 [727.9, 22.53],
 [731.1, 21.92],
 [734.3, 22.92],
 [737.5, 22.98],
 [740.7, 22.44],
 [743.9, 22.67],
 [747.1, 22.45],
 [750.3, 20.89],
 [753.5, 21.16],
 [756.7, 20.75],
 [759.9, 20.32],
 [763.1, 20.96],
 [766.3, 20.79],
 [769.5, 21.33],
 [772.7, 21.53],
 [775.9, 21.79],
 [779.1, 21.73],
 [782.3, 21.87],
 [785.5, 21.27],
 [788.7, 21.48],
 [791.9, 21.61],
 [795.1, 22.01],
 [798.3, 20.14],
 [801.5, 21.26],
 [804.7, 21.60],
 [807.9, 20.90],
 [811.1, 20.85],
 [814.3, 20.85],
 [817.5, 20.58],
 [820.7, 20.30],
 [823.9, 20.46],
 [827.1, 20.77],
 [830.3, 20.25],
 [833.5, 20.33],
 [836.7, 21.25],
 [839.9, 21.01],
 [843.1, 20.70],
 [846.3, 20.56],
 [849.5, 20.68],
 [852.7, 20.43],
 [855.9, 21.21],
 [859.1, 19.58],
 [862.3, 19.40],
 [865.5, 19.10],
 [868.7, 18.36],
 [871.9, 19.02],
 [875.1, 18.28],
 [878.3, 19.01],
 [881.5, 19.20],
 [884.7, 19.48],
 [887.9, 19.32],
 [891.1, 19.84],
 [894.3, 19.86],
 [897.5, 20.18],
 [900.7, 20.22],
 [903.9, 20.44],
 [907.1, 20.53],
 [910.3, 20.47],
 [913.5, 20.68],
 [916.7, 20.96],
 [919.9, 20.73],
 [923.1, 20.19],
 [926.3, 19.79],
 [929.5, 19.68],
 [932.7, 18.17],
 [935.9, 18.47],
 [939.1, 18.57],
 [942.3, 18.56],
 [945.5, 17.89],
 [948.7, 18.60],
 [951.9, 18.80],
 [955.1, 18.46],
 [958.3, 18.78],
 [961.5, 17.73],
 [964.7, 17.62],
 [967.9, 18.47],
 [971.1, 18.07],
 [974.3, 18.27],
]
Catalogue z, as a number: 0.22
